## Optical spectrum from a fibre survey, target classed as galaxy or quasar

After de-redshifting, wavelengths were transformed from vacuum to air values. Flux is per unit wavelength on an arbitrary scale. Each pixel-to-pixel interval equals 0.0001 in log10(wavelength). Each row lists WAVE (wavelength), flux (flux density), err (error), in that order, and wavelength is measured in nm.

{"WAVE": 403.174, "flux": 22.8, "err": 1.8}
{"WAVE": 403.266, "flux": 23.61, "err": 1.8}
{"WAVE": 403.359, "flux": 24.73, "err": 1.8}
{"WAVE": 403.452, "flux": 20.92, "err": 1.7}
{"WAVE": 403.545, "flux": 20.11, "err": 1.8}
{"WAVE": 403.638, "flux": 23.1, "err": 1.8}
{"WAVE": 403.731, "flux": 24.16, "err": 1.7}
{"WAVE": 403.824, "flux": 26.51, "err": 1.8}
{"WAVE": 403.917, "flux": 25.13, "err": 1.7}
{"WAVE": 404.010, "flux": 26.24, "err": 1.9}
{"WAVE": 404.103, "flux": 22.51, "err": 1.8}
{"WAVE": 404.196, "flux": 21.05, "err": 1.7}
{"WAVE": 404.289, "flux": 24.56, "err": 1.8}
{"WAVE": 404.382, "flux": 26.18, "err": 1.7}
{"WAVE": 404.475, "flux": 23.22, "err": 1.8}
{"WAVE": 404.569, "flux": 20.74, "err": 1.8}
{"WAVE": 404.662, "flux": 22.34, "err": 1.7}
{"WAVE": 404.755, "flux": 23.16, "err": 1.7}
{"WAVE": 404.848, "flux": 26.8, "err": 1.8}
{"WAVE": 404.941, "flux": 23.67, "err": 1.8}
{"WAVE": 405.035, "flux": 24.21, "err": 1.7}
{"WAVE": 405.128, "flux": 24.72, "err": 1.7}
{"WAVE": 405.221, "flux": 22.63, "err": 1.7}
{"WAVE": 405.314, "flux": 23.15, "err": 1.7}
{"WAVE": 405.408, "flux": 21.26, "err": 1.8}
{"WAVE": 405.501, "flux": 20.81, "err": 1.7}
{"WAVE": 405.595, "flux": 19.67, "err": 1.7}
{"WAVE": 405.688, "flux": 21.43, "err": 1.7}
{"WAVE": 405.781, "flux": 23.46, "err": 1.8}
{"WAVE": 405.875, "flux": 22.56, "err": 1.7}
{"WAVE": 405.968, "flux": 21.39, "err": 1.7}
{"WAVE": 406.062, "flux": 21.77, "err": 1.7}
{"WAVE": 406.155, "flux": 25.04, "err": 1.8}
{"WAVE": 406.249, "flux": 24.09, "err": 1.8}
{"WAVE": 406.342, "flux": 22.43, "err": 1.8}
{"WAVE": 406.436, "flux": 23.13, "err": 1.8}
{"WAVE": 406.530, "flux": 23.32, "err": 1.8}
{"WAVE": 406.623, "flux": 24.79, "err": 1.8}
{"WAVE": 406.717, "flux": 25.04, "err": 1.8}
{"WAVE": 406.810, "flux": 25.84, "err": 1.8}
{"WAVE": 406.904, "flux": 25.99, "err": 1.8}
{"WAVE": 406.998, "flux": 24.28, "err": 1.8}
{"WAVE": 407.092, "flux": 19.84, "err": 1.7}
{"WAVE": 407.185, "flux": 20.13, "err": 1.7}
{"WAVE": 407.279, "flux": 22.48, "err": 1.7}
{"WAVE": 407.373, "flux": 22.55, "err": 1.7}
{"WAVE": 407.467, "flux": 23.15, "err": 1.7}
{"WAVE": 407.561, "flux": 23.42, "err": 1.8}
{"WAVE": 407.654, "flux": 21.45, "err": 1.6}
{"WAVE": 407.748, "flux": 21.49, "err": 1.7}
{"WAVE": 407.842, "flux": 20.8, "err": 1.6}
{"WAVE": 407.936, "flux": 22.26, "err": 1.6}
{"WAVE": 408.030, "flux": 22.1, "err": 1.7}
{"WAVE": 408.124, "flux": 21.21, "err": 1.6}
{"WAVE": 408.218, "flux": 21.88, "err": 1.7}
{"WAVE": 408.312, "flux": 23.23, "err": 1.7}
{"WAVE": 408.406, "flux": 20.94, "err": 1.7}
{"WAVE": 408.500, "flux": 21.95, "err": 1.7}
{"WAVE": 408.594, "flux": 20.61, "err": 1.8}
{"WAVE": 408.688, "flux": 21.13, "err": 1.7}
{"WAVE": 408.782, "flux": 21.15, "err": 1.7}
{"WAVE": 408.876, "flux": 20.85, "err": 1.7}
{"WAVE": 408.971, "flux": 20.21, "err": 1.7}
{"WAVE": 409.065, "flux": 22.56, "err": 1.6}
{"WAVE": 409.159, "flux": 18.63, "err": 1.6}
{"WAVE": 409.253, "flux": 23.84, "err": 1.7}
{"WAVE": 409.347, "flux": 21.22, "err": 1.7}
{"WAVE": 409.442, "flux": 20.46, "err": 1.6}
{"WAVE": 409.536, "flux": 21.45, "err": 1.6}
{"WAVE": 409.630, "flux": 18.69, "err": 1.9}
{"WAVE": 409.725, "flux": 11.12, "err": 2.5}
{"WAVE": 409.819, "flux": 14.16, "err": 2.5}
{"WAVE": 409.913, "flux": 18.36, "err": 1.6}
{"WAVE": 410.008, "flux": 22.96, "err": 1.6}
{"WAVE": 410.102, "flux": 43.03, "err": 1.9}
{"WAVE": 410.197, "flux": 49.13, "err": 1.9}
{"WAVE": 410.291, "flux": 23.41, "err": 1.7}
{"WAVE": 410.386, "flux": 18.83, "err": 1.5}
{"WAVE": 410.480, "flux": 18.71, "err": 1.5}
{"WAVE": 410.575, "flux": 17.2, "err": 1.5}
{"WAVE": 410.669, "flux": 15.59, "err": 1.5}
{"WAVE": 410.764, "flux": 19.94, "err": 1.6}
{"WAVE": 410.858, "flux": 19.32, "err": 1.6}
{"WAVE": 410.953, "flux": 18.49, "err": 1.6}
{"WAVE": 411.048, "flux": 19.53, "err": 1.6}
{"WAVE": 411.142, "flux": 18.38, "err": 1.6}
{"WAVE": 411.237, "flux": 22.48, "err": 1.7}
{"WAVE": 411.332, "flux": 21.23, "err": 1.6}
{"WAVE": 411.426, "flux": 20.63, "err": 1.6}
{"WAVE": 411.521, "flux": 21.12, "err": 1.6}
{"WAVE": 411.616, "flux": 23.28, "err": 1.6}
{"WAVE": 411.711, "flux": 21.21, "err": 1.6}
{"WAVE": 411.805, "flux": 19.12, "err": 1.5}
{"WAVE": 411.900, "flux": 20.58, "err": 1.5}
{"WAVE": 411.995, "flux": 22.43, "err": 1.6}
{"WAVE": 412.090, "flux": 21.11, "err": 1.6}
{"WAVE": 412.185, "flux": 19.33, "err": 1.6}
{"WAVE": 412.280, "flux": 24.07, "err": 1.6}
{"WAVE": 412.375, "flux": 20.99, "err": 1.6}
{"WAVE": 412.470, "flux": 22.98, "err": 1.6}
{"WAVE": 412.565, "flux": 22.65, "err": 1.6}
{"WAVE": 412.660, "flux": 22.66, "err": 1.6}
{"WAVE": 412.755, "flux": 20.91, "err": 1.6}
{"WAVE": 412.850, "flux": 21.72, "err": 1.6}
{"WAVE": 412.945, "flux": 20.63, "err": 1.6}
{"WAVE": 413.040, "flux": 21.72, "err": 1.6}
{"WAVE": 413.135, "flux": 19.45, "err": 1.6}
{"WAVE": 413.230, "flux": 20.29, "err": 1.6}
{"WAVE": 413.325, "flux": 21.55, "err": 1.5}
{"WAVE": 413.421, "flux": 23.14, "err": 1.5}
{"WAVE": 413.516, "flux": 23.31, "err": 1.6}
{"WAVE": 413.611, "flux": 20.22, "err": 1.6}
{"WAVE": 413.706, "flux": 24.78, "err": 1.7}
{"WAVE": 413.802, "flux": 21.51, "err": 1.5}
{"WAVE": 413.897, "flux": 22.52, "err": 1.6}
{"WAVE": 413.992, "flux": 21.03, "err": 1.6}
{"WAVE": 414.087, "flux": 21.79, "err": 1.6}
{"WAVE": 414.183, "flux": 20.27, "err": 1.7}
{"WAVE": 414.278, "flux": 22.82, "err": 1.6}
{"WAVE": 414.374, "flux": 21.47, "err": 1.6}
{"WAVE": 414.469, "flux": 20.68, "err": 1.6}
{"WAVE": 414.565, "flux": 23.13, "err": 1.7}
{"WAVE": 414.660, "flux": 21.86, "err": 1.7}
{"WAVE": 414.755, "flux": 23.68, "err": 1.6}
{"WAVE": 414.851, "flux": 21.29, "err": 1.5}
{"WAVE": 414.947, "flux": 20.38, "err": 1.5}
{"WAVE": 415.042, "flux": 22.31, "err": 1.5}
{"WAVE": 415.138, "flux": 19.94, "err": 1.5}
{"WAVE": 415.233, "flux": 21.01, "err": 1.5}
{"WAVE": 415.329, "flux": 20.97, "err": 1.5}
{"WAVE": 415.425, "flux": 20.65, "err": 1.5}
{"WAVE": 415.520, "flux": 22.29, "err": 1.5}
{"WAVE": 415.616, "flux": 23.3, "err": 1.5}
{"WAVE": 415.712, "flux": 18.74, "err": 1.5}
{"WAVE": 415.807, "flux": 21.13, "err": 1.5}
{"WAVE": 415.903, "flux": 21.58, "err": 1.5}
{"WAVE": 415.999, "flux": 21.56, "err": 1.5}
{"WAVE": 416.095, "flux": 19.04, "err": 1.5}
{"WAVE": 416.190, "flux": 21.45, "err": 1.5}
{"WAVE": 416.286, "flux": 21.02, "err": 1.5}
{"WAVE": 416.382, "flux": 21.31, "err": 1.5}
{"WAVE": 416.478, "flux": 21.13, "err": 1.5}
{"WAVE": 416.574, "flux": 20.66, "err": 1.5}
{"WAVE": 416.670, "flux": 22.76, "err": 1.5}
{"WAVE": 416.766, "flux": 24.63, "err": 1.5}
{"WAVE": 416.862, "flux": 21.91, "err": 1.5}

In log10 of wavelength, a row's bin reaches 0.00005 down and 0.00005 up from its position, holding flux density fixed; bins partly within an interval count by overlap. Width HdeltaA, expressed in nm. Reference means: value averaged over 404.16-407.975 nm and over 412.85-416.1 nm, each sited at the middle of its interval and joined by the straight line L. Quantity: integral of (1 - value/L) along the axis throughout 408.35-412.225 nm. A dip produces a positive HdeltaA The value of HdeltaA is 0.15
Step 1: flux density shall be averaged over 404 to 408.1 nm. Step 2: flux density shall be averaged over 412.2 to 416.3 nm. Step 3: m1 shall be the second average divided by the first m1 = 0.94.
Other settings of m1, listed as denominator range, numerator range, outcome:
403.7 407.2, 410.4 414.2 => 0.90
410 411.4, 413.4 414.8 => 0.95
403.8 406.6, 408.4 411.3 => 0.92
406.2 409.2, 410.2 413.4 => 0.95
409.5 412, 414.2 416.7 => 0.99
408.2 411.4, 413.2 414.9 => 1.02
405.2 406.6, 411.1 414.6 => 0.96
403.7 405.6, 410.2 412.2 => 0.88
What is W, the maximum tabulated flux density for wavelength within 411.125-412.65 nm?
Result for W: 24.07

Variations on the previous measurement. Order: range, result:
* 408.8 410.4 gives 49.13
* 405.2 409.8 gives 25.99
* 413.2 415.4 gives 24.78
